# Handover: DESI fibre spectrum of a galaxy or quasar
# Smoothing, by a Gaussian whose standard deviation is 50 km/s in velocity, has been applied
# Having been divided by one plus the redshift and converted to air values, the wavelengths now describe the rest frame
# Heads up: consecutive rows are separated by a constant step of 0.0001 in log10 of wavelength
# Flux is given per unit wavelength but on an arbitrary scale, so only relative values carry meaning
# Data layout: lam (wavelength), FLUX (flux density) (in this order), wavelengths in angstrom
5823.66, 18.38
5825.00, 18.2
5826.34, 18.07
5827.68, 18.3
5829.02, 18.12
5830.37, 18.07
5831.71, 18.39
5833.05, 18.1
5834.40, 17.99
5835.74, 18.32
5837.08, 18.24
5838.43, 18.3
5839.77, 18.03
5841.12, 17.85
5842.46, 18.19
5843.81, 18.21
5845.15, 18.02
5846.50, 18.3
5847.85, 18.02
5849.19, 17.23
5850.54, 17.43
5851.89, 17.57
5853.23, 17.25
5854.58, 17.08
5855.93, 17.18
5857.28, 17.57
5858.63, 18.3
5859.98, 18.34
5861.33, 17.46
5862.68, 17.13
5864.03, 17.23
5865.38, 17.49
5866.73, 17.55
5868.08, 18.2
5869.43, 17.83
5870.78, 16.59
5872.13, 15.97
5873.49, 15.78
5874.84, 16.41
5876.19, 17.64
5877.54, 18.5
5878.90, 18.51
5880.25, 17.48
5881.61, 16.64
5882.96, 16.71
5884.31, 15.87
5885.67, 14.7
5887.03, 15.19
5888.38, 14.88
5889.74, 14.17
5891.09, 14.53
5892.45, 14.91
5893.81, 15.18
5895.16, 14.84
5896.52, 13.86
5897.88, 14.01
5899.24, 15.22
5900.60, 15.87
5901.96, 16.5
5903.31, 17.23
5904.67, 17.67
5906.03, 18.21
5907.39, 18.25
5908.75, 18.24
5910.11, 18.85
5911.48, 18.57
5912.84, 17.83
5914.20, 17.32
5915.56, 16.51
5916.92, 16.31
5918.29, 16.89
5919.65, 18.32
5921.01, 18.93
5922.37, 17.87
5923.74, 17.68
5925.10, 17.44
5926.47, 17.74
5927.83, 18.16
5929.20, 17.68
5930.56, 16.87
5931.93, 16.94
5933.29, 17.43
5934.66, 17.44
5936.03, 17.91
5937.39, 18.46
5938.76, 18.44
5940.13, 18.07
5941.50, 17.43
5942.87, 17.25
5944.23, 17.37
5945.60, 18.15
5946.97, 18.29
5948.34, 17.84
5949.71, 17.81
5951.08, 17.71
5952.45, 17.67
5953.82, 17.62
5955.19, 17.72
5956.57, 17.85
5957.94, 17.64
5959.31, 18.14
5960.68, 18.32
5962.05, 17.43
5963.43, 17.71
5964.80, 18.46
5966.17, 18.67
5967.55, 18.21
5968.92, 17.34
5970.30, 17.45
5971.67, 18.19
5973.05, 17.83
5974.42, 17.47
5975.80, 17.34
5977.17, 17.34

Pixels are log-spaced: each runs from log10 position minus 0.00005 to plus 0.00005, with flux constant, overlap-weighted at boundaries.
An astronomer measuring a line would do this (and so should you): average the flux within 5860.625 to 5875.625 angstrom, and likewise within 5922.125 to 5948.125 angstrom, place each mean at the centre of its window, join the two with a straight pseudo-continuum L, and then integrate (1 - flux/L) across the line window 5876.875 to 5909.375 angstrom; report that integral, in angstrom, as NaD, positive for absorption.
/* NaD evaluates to 2.2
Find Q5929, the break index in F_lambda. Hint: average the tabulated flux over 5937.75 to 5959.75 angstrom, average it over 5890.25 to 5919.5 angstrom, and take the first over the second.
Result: 1.08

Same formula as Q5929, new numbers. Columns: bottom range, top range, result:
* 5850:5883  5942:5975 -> 1.03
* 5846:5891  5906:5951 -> 1.05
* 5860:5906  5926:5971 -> 1.09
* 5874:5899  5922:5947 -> 1.12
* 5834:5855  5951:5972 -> 1.00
